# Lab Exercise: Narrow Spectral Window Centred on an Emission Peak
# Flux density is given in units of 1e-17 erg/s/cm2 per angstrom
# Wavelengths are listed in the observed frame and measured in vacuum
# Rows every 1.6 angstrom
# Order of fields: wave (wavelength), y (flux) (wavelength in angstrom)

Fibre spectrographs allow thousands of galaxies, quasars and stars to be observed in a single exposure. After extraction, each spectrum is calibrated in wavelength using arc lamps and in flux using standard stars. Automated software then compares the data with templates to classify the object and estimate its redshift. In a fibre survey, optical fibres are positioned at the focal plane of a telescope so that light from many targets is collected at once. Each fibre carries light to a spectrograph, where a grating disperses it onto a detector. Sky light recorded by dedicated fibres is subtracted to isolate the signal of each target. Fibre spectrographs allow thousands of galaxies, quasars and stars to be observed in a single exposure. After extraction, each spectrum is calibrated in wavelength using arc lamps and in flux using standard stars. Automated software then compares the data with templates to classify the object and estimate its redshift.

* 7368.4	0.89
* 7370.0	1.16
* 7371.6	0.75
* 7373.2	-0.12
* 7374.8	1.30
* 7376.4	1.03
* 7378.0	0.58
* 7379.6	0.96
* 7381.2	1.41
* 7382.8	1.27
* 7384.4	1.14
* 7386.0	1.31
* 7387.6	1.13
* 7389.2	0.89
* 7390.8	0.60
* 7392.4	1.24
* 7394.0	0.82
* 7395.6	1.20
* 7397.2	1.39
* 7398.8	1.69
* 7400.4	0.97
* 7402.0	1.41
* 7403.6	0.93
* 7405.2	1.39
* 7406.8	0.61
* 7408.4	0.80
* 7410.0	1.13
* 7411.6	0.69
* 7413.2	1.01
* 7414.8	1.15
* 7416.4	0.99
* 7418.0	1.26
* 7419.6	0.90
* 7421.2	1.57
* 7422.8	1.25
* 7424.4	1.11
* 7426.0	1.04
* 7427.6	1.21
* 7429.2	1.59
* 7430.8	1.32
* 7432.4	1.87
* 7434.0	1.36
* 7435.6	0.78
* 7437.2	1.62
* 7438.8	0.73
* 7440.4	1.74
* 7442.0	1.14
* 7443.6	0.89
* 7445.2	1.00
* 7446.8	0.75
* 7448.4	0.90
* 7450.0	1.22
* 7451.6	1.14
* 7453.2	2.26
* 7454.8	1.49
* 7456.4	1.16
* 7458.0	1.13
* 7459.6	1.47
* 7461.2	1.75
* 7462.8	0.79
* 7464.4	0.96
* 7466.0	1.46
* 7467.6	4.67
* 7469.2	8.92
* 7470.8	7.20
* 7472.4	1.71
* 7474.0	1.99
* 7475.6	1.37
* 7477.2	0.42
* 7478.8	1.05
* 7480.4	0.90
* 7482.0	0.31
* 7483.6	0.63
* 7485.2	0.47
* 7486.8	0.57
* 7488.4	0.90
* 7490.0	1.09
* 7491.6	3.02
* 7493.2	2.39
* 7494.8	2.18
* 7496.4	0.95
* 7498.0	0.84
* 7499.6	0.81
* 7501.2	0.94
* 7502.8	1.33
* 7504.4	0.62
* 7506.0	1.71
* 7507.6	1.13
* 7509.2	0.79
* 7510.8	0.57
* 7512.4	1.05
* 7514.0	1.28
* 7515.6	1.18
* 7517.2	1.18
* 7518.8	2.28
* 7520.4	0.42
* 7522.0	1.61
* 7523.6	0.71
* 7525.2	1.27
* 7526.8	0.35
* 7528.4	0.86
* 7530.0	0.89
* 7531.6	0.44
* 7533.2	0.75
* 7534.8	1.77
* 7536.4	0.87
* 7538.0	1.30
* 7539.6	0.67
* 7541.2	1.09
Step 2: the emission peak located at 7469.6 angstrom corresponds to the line H-alpha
